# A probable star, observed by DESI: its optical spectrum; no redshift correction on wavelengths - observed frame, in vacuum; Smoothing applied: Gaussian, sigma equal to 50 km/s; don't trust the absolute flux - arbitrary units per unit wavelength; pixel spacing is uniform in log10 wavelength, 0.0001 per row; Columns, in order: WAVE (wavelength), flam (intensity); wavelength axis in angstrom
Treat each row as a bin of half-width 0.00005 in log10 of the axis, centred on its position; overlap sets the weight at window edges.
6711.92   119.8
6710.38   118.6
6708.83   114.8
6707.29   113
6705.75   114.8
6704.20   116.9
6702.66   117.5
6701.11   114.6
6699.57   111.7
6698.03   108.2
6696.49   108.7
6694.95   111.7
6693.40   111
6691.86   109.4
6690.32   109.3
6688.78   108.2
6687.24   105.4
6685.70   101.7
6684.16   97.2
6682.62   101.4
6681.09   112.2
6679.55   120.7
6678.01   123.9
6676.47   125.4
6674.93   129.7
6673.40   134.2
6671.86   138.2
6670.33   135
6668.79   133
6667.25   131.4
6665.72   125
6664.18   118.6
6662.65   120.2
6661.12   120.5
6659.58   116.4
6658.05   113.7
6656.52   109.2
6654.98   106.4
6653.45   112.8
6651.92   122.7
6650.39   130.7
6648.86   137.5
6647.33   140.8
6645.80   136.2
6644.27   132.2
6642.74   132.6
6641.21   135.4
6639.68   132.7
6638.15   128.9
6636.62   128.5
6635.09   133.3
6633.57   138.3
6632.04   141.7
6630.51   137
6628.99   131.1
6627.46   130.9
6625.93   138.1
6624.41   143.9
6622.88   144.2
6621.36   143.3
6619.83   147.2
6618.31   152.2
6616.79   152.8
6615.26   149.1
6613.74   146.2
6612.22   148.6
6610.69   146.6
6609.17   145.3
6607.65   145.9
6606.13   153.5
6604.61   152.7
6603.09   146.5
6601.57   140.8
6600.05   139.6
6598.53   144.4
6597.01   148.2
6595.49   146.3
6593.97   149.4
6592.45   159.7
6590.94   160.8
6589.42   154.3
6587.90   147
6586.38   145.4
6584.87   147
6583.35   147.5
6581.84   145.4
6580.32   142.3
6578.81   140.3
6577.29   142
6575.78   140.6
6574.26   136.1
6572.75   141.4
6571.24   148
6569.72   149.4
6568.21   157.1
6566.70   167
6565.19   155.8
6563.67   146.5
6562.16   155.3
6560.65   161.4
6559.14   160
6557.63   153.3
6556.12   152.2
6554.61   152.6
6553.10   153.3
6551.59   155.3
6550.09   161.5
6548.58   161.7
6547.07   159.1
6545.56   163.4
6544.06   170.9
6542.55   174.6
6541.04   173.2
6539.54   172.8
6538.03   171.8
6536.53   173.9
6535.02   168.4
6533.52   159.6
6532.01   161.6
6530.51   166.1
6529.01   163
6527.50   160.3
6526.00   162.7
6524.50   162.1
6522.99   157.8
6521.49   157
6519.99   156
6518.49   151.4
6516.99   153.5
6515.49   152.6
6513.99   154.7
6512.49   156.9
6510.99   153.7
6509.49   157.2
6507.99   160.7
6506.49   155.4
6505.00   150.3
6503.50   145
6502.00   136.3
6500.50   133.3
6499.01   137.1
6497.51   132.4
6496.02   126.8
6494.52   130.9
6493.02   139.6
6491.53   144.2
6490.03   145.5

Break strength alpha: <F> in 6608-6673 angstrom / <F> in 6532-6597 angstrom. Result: 0.86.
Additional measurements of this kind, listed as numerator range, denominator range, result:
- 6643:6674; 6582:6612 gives 0.85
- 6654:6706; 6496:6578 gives 0.75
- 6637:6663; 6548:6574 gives 0.81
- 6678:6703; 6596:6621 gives 0.74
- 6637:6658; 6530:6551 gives 0.76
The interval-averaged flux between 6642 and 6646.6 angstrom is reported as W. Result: 134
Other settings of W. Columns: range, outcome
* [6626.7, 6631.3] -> 133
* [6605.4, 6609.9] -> 148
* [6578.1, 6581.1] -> 141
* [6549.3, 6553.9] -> 157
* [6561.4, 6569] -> 156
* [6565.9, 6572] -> 155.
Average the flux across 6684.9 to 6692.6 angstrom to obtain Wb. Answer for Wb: 107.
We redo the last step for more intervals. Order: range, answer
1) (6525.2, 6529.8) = 162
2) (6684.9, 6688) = 103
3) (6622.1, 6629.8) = 138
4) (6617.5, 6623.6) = 147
